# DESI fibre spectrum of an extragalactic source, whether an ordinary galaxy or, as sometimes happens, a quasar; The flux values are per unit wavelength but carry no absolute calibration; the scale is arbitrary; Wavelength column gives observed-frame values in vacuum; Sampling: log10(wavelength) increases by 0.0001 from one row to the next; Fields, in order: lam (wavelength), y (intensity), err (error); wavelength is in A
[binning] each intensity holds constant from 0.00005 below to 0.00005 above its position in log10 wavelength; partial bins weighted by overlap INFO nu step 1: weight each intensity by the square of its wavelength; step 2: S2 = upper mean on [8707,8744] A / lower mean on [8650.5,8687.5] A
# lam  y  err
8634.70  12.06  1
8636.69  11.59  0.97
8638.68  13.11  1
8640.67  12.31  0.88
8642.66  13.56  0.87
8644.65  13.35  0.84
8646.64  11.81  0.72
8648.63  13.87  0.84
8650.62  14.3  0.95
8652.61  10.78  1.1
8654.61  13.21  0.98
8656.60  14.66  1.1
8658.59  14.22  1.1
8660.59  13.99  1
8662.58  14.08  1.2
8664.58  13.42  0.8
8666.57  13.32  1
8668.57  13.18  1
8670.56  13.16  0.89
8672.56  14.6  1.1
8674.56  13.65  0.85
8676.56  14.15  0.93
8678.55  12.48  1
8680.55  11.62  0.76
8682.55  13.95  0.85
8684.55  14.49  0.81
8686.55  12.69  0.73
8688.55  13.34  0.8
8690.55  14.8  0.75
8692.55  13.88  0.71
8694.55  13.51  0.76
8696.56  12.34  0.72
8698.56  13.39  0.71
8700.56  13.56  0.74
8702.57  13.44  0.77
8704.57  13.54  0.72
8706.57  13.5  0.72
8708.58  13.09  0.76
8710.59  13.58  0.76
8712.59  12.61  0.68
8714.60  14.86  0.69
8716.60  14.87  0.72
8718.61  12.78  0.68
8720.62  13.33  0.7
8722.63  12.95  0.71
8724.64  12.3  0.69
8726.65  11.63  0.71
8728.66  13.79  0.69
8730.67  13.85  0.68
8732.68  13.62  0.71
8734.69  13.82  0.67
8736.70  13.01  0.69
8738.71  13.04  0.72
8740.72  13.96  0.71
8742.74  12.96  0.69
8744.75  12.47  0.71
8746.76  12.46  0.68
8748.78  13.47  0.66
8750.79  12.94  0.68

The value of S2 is 1.00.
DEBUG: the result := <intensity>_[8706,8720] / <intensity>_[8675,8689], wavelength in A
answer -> 1.03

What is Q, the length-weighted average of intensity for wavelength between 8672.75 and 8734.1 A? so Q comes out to 13.4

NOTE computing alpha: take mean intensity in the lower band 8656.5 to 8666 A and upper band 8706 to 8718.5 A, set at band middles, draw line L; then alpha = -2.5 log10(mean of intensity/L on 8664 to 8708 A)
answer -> 0.03 mag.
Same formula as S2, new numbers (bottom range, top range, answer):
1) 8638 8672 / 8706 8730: 1.01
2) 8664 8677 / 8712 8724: 1.01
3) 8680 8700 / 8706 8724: 1.01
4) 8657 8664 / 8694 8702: 0.94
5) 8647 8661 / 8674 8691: 1.00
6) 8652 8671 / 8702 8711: 1.01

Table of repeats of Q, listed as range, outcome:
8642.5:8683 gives 13.4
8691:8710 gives 13.4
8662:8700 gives 13.5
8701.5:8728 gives 13.3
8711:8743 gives 13.3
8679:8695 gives 13.5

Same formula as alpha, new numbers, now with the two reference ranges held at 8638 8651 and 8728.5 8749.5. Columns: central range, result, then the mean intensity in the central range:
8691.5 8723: -0.02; 13.5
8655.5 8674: -0.05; 13.8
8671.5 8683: -0.02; 13.4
